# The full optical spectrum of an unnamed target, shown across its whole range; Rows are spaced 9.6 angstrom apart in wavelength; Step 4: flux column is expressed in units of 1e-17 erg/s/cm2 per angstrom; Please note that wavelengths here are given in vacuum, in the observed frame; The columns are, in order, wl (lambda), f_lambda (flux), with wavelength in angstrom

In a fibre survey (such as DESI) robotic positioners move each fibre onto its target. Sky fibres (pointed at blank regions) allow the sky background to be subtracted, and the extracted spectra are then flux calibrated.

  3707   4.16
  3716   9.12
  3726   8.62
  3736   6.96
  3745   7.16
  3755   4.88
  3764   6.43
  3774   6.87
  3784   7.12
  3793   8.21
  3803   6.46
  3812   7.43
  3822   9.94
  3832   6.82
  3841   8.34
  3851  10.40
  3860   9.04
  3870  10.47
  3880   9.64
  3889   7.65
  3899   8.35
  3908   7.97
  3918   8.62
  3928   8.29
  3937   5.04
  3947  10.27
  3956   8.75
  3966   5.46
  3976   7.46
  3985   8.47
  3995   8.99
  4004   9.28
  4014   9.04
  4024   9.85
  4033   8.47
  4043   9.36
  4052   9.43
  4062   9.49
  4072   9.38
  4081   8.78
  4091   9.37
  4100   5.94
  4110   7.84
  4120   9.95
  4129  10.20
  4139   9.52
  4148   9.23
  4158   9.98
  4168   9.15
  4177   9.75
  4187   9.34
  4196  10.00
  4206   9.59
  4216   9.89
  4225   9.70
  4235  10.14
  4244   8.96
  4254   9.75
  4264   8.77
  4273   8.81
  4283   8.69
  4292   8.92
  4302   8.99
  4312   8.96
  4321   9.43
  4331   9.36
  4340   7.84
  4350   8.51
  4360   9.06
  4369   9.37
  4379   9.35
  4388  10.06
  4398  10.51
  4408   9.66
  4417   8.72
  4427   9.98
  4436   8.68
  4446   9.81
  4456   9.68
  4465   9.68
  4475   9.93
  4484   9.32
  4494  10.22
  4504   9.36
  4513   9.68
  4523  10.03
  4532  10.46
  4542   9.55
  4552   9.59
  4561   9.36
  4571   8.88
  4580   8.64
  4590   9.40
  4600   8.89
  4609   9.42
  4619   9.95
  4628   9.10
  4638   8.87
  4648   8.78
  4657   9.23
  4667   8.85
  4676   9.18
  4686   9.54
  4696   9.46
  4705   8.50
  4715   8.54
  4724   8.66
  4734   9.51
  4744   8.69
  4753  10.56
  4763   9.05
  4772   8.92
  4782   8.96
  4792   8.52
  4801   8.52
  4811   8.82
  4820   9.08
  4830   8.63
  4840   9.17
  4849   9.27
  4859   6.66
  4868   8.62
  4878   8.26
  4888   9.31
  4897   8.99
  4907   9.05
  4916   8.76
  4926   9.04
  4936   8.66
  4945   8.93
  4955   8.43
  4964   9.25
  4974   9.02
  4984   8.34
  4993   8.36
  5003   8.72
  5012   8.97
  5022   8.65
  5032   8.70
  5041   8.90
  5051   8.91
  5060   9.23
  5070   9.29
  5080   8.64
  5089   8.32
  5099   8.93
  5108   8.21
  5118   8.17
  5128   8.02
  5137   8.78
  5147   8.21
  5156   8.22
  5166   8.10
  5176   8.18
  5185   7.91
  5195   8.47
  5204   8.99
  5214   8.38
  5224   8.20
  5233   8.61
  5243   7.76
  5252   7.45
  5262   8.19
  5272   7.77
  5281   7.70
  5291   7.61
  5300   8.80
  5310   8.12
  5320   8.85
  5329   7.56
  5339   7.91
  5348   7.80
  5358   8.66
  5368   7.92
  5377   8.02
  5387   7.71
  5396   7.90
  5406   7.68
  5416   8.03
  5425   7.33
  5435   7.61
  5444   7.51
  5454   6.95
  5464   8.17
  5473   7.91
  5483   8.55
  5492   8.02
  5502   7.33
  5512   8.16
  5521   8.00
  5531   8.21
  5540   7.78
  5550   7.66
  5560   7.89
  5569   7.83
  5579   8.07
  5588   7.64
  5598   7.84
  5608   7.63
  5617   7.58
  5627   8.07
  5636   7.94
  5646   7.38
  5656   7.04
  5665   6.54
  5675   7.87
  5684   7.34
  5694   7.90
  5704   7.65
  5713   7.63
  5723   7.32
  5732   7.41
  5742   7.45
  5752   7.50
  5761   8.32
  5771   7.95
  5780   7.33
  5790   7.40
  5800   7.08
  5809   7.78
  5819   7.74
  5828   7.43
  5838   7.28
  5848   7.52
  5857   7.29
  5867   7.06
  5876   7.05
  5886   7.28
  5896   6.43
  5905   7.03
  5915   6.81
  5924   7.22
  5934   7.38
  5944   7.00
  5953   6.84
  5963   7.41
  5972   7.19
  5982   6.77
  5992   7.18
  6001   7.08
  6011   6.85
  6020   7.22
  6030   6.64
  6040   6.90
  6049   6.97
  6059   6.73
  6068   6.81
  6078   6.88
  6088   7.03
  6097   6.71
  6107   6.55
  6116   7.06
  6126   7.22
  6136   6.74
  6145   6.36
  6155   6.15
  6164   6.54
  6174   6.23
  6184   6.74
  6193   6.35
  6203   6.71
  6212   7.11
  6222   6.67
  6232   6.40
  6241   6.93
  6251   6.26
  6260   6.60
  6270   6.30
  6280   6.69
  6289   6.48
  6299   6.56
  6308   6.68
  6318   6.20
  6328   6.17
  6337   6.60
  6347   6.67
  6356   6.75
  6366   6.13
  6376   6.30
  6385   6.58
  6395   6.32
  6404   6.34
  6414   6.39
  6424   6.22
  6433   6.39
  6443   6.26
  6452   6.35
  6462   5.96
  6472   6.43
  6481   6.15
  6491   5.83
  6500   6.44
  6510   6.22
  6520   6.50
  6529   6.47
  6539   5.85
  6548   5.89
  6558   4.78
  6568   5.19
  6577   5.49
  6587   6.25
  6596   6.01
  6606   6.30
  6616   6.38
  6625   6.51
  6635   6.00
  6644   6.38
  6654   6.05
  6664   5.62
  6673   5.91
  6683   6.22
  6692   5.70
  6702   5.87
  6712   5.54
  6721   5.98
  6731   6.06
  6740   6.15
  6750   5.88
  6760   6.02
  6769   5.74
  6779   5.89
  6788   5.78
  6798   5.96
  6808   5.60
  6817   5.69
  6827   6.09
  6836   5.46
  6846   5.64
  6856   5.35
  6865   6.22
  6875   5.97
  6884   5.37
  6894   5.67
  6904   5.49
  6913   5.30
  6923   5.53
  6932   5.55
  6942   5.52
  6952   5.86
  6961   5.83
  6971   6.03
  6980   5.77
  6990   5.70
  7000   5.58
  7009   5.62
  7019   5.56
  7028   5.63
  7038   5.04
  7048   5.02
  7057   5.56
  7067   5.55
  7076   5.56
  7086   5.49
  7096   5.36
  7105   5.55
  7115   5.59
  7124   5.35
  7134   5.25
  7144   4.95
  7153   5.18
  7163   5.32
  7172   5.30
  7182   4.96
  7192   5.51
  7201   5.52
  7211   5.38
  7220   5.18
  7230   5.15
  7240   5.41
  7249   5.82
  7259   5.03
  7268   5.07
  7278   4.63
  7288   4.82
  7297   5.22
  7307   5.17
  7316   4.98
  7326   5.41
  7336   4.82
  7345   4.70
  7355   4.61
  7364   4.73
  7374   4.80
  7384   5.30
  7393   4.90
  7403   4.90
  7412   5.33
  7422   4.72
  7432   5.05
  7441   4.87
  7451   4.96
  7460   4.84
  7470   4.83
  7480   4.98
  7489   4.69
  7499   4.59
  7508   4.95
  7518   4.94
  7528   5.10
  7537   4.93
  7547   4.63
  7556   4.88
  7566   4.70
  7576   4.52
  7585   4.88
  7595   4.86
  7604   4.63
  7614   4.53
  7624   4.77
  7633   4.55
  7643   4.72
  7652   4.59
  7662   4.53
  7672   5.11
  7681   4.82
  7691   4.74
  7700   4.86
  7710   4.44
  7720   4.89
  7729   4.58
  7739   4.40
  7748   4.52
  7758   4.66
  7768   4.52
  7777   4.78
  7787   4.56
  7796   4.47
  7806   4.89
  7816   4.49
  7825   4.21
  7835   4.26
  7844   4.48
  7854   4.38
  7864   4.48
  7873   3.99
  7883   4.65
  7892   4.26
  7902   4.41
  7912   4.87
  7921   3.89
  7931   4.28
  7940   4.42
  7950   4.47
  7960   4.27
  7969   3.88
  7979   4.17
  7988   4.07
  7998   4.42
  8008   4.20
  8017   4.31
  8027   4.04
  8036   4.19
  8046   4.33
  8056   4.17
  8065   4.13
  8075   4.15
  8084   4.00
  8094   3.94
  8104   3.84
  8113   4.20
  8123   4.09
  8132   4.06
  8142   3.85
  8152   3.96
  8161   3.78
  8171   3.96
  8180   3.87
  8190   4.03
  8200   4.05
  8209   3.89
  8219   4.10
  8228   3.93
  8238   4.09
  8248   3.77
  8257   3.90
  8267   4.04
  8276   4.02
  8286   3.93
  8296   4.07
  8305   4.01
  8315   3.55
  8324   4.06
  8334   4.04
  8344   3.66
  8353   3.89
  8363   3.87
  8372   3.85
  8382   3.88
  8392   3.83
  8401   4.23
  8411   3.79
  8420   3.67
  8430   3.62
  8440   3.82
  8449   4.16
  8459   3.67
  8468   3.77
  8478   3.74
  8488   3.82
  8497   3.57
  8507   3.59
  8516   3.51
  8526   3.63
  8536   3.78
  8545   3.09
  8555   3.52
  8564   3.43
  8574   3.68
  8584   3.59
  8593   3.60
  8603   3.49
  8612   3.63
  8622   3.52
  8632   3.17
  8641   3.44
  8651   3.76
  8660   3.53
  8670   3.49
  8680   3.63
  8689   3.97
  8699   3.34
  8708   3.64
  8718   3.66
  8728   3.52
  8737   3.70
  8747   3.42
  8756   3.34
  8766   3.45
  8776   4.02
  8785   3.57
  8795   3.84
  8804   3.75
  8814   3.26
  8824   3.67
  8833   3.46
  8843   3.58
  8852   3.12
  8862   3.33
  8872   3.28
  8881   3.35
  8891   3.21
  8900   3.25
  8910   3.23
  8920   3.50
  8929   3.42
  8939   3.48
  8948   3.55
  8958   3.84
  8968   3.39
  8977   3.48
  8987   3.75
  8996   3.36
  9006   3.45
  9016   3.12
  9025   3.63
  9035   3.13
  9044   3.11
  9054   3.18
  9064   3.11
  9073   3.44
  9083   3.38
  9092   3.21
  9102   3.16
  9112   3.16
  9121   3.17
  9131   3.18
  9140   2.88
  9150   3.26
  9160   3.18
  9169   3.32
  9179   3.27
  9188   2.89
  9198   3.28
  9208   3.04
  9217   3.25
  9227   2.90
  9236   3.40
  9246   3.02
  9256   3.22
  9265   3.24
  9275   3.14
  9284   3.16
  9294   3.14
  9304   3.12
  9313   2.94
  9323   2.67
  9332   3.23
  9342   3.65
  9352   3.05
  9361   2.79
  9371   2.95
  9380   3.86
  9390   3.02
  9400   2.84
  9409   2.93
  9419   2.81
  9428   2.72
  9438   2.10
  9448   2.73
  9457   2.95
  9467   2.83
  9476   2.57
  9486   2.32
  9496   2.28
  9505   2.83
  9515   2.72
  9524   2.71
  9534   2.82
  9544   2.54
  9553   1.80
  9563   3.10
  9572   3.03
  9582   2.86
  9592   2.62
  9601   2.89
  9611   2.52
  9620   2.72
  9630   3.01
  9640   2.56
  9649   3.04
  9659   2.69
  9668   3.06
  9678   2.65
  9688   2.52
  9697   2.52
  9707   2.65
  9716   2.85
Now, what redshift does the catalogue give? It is 0.00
